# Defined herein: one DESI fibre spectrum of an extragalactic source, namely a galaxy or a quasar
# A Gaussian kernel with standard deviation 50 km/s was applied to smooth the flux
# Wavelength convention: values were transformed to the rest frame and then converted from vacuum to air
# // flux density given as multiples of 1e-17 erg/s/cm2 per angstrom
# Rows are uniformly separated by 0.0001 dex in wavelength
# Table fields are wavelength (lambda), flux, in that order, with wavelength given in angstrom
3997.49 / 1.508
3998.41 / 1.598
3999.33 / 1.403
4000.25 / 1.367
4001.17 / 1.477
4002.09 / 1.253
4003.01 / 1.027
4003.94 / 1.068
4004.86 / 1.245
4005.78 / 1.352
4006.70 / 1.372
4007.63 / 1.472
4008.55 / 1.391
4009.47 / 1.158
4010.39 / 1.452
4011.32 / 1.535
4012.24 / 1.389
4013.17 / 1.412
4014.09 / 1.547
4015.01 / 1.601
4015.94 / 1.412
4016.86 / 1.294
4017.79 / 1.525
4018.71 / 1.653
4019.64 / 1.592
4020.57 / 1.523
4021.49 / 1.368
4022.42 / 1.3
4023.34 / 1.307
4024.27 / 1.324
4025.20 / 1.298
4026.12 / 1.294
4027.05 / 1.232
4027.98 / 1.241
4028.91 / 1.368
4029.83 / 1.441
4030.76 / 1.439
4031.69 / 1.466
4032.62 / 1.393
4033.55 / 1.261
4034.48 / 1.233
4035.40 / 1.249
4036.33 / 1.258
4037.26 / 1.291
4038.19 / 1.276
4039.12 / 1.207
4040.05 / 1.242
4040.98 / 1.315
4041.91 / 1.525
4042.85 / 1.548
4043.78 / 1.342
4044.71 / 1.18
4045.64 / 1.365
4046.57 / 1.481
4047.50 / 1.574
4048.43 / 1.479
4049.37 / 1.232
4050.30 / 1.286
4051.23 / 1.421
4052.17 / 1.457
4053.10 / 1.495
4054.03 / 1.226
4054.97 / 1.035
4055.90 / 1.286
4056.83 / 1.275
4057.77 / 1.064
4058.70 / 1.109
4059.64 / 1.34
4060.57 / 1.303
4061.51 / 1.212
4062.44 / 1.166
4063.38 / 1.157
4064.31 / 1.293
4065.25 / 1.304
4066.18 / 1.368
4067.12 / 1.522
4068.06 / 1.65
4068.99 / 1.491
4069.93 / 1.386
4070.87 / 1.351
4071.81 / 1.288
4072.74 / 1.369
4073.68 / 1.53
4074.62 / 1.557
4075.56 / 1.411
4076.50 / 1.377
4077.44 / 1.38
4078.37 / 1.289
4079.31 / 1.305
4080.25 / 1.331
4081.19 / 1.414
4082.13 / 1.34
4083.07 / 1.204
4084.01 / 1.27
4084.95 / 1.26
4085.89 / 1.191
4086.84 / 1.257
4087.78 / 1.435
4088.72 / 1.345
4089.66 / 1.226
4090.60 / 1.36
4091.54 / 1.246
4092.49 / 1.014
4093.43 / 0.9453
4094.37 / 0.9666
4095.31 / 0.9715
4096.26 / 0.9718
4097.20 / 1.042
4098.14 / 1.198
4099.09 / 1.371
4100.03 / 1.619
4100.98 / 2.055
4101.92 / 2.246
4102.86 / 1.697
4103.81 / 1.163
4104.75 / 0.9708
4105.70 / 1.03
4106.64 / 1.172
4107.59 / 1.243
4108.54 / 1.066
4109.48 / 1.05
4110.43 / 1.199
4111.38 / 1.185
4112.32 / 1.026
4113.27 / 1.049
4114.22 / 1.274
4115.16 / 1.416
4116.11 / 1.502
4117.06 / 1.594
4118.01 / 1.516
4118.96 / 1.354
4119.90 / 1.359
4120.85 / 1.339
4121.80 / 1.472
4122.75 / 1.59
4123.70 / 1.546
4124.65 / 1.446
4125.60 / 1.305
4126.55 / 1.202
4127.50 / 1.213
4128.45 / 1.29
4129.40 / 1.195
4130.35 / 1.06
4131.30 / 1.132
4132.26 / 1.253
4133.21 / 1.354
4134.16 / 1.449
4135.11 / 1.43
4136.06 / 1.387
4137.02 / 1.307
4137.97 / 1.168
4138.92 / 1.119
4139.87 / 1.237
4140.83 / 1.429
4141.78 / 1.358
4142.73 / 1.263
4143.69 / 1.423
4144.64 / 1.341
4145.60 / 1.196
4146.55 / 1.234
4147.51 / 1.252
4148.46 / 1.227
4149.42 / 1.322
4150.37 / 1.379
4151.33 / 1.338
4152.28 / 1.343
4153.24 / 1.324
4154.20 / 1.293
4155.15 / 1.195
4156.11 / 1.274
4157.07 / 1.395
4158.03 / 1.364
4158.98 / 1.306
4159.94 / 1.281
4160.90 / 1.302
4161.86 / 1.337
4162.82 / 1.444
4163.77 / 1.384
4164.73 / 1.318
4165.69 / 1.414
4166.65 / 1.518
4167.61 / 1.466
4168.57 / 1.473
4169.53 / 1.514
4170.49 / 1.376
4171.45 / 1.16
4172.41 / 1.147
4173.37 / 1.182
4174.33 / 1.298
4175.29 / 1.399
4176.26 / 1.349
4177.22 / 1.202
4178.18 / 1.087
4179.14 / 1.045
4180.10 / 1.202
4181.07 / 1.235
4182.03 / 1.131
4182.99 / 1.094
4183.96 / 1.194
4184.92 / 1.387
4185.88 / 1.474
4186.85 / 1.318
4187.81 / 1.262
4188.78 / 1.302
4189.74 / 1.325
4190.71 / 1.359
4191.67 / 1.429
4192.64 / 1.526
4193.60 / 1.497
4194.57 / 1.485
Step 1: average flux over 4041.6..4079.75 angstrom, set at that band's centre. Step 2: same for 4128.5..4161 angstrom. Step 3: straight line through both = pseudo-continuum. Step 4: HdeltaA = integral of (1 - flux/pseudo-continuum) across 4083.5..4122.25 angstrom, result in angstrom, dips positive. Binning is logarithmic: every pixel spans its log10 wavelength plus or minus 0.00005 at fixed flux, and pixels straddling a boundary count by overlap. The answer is 1.1 angstrom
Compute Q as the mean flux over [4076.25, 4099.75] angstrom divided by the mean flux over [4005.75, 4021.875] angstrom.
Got 0.8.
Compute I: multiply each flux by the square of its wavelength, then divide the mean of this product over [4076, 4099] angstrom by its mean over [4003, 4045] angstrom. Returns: 0.93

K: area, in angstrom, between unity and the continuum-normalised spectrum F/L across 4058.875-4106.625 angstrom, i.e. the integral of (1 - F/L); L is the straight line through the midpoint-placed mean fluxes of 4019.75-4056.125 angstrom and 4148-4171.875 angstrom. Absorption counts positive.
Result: 0.9 angstrom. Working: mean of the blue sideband 1.34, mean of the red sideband 1.35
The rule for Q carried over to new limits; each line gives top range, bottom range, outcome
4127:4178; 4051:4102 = 1.00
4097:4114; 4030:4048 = 0.96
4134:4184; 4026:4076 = 0.97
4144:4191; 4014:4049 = 0.94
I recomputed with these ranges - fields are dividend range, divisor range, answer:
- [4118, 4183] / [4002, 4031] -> 1.02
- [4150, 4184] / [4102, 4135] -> 1.02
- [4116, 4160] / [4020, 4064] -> 1.05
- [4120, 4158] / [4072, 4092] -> 1.01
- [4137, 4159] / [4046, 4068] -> 1.03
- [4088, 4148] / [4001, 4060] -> 1.00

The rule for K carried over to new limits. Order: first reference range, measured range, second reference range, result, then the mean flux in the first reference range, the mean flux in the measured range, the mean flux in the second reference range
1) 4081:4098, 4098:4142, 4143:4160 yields -3.1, 1.19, 1.33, 1.3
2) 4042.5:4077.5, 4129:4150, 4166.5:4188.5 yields 0.4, 1.35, 1.28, 1.28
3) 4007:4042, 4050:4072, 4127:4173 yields 0.7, 1.37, 1.31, 1.31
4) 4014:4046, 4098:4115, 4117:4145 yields 0.3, 1.37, 1.32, 1.33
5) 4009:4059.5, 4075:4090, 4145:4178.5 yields 0.3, 1.36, 1.32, 1.32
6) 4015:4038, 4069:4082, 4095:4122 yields -0.5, 1.37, 1.39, 1.32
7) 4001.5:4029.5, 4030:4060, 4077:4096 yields -0.3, 1.37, 1.32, 1.23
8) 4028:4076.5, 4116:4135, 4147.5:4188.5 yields -0.6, 1.34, 1.36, 1.3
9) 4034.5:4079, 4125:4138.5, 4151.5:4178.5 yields 0.6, 1.34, 1.27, 1.33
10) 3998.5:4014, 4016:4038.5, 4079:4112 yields -0.5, 1.35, 1.36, 1.27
